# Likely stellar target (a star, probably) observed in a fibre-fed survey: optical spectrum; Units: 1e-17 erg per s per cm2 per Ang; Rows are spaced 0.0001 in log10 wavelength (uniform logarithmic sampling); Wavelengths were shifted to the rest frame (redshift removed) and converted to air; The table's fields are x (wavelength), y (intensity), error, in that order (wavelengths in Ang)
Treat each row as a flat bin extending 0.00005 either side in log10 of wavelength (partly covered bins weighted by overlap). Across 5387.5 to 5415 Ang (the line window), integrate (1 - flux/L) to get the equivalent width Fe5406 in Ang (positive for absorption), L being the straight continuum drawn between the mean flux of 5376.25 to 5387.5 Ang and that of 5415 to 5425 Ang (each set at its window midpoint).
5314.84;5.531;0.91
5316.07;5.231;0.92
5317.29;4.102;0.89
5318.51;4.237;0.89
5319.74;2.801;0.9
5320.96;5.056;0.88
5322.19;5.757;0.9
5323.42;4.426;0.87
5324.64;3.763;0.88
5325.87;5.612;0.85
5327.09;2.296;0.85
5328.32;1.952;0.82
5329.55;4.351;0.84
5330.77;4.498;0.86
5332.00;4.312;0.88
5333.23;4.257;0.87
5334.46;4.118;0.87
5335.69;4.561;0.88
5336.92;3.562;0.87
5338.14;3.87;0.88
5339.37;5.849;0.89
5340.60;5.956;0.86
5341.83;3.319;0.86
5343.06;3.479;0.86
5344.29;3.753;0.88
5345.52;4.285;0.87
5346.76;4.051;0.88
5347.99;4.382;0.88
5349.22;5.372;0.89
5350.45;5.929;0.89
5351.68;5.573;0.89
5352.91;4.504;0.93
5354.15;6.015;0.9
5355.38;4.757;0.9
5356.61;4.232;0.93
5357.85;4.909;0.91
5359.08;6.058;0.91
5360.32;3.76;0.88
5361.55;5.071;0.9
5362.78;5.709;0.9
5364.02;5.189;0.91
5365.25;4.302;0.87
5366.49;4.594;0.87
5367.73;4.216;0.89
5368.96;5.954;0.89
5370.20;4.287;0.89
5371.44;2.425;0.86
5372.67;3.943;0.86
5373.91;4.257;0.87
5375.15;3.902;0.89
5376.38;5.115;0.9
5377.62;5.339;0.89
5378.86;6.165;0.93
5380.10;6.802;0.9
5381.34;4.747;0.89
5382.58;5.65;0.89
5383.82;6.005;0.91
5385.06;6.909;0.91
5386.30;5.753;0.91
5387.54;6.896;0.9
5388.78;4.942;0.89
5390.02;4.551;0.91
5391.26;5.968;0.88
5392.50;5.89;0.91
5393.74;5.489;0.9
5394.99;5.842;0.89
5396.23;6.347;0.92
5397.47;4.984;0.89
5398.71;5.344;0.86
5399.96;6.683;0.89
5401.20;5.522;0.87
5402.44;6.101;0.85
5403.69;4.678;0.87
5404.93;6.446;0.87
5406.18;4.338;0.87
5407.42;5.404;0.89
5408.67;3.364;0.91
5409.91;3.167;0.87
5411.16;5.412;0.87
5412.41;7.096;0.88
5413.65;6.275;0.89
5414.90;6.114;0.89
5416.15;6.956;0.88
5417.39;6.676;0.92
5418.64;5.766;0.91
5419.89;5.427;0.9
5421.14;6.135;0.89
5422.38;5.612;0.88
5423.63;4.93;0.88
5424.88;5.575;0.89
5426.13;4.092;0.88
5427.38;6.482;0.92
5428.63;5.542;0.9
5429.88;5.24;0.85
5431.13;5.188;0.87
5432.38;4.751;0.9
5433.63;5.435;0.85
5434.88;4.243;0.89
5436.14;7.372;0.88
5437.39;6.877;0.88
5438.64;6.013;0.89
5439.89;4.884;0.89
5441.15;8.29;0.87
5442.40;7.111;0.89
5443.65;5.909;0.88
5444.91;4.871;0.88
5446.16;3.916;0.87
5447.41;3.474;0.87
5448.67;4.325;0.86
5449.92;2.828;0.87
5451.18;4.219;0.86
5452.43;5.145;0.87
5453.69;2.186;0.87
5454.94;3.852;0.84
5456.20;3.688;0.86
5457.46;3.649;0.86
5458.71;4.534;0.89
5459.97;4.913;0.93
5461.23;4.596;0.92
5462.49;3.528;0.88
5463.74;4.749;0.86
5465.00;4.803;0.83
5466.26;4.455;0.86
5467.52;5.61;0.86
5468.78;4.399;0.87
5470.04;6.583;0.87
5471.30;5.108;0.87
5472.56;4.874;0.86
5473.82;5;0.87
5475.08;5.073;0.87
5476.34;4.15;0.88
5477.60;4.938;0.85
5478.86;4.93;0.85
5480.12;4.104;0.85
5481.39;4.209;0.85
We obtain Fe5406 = 2.0 Ang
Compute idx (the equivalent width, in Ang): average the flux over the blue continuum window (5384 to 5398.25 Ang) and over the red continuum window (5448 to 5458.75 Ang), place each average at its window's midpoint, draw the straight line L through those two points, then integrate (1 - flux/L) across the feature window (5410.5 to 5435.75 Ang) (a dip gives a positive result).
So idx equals -4.7 Ang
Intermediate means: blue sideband 5.78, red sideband 3.79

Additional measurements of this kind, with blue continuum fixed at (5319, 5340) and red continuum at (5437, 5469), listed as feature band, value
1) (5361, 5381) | -2.1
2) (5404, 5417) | -2.7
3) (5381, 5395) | -4.1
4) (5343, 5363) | -2.6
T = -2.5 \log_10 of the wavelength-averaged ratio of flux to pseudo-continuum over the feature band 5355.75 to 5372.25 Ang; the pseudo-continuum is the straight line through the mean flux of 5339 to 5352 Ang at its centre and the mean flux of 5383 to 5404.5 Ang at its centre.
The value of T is 0.095 mag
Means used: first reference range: 4.68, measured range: 4.66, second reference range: 5.77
